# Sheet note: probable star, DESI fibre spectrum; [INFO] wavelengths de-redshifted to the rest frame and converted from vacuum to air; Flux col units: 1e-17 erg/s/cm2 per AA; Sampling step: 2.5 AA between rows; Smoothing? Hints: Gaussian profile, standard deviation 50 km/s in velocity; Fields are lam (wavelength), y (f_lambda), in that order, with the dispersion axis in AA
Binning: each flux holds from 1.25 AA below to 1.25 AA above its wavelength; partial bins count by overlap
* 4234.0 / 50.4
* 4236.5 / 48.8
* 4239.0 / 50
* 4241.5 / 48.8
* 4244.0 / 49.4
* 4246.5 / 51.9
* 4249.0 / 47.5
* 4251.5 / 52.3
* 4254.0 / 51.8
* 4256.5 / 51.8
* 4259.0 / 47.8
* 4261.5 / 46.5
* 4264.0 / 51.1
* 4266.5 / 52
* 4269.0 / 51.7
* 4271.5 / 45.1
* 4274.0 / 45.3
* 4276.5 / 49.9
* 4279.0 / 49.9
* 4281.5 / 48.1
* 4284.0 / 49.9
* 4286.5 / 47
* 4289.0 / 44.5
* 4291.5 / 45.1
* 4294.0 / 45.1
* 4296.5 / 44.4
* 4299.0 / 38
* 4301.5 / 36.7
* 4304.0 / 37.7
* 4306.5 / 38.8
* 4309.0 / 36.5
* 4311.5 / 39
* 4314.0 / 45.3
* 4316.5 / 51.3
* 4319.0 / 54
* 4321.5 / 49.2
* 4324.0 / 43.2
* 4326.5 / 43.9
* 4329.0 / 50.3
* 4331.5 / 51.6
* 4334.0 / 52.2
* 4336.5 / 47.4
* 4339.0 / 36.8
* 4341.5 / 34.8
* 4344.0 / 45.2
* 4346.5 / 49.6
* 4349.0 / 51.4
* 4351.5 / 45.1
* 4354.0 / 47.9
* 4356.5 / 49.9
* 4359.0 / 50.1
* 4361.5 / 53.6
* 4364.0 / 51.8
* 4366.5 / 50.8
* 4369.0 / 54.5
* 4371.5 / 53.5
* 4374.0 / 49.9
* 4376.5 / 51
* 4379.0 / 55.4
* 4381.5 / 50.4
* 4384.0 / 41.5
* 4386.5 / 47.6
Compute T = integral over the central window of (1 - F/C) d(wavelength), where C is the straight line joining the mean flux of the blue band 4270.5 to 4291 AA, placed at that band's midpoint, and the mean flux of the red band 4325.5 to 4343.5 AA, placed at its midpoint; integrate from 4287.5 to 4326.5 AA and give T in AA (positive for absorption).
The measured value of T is 2.6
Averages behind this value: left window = 47.4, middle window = 43.3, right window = 45.3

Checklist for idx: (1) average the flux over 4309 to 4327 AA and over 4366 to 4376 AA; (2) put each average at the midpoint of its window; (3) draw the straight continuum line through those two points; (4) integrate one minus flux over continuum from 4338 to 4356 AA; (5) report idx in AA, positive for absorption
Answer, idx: 1.7 AA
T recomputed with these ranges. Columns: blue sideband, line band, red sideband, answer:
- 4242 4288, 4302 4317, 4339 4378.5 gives 2.6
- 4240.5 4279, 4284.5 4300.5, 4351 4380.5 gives 1.9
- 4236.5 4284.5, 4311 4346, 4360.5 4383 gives 3.3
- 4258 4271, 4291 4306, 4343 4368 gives 2.6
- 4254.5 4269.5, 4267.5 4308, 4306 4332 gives 2.9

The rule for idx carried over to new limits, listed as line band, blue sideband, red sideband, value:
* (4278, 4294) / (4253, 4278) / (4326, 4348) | 0.4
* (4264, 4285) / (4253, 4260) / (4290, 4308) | -1.2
